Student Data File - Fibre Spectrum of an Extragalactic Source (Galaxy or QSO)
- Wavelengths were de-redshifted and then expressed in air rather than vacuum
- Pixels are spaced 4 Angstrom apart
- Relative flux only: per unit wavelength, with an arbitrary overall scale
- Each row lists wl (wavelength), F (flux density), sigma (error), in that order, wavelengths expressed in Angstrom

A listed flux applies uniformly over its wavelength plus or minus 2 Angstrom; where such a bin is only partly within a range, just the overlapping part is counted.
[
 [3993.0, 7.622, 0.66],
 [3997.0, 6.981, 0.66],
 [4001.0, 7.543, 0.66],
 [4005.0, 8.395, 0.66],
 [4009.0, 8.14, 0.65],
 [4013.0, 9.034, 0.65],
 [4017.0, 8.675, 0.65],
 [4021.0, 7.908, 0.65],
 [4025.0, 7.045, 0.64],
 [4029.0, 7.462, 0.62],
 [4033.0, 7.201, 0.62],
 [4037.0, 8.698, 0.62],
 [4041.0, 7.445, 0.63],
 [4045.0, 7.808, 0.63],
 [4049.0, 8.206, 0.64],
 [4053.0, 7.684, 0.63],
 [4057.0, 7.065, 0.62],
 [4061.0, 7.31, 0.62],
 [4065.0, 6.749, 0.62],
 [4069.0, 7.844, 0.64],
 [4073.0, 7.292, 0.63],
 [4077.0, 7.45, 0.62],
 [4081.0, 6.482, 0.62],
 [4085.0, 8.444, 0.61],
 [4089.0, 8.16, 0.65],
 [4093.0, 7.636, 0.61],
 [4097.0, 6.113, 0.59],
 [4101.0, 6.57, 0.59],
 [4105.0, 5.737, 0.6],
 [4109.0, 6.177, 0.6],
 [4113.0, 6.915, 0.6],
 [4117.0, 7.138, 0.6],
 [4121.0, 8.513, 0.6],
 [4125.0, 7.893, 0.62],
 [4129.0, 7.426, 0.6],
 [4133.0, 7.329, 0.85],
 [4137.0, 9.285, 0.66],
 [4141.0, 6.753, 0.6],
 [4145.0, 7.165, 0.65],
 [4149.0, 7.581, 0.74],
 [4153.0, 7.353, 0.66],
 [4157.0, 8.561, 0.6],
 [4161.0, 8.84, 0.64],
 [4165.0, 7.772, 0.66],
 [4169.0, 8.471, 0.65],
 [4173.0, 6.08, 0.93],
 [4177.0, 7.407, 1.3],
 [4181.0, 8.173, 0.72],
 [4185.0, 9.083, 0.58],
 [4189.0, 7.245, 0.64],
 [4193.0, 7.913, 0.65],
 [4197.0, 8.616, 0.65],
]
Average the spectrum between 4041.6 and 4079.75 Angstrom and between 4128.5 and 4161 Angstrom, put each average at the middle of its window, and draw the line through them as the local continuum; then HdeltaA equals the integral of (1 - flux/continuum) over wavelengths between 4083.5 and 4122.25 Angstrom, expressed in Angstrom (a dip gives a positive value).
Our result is 2.6 Angstrom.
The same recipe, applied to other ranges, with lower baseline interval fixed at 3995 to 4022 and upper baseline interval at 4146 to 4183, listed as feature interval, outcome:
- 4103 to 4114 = 2.34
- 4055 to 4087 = 2.59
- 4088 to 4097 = 0.52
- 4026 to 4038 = 0.61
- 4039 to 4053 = 0.40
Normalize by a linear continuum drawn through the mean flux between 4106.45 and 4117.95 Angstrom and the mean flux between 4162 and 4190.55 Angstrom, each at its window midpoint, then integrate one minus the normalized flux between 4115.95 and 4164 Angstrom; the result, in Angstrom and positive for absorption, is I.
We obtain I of -4.6 Angstrom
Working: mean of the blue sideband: 6.66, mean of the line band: 7.83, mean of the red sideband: 7.79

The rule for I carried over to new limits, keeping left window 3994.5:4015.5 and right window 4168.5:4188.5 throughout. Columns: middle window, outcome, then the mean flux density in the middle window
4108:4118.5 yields 1.4 Angstrom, 6.78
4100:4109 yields 2.0 Angstrom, 6.11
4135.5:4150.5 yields 0.3 Angstrom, 7.65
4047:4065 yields 1.1 Angstrom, 7.48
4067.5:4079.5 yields 0.7 Angstrom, 7.47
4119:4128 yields -0.3 Angstrom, 8.12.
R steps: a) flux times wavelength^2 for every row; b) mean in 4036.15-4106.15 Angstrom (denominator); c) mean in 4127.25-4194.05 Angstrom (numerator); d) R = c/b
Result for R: 1.10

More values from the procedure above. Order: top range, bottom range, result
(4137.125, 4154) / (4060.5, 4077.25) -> 1.05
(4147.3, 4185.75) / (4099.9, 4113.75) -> 1.29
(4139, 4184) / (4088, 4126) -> 1.12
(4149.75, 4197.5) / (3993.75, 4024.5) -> 1.07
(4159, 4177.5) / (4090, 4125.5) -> 1.14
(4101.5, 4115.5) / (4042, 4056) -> 0.84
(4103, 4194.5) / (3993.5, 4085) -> 1.05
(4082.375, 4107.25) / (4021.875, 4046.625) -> 0.96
